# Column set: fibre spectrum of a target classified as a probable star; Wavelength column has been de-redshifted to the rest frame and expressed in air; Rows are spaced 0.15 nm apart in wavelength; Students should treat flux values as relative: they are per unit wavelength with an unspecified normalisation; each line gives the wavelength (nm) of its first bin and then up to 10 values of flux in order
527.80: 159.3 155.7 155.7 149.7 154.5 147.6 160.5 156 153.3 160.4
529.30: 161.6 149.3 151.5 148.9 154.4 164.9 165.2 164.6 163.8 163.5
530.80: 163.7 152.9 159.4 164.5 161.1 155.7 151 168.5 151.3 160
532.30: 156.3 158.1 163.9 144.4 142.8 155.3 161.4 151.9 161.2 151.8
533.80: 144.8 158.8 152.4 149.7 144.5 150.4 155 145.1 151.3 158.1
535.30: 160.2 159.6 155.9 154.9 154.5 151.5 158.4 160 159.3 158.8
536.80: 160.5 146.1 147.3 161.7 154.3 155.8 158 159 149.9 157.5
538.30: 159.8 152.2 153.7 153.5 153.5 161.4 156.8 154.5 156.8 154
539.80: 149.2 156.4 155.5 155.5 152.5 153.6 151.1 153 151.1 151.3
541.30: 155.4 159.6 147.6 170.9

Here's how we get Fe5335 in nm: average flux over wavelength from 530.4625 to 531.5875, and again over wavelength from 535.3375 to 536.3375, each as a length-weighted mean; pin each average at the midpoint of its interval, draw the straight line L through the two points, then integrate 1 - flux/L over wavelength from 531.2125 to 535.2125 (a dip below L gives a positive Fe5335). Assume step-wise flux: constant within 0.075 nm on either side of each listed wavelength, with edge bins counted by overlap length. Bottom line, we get 0.11 nm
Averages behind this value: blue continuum 161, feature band 154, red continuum 156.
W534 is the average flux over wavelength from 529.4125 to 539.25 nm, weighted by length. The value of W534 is 156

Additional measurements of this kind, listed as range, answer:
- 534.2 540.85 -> 155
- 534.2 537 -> 155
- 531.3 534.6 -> 154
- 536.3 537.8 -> 156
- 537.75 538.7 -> 155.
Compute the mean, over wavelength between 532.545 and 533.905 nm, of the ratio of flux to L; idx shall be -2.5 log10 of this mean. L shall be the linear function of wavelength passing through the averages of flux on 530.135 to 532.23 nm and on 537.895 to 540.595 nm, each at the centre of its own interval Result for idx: 0.04 mag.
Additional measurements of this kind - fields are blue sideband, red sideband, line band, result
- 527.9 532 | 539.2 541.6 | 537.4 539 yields 0.00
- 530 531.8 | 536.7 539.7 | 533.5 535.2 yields 0.05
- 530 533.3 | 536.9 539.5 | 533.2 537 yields 0.02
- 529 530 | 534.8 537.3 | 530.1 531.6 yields -0.05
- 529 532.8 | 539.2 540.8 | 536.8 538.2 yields 0.00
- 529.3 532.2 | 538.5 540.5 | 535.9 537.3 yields 0.00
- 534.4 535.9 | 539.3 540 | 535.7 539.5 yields -0.01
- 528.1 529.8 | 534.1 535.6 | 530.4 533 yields -0.03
